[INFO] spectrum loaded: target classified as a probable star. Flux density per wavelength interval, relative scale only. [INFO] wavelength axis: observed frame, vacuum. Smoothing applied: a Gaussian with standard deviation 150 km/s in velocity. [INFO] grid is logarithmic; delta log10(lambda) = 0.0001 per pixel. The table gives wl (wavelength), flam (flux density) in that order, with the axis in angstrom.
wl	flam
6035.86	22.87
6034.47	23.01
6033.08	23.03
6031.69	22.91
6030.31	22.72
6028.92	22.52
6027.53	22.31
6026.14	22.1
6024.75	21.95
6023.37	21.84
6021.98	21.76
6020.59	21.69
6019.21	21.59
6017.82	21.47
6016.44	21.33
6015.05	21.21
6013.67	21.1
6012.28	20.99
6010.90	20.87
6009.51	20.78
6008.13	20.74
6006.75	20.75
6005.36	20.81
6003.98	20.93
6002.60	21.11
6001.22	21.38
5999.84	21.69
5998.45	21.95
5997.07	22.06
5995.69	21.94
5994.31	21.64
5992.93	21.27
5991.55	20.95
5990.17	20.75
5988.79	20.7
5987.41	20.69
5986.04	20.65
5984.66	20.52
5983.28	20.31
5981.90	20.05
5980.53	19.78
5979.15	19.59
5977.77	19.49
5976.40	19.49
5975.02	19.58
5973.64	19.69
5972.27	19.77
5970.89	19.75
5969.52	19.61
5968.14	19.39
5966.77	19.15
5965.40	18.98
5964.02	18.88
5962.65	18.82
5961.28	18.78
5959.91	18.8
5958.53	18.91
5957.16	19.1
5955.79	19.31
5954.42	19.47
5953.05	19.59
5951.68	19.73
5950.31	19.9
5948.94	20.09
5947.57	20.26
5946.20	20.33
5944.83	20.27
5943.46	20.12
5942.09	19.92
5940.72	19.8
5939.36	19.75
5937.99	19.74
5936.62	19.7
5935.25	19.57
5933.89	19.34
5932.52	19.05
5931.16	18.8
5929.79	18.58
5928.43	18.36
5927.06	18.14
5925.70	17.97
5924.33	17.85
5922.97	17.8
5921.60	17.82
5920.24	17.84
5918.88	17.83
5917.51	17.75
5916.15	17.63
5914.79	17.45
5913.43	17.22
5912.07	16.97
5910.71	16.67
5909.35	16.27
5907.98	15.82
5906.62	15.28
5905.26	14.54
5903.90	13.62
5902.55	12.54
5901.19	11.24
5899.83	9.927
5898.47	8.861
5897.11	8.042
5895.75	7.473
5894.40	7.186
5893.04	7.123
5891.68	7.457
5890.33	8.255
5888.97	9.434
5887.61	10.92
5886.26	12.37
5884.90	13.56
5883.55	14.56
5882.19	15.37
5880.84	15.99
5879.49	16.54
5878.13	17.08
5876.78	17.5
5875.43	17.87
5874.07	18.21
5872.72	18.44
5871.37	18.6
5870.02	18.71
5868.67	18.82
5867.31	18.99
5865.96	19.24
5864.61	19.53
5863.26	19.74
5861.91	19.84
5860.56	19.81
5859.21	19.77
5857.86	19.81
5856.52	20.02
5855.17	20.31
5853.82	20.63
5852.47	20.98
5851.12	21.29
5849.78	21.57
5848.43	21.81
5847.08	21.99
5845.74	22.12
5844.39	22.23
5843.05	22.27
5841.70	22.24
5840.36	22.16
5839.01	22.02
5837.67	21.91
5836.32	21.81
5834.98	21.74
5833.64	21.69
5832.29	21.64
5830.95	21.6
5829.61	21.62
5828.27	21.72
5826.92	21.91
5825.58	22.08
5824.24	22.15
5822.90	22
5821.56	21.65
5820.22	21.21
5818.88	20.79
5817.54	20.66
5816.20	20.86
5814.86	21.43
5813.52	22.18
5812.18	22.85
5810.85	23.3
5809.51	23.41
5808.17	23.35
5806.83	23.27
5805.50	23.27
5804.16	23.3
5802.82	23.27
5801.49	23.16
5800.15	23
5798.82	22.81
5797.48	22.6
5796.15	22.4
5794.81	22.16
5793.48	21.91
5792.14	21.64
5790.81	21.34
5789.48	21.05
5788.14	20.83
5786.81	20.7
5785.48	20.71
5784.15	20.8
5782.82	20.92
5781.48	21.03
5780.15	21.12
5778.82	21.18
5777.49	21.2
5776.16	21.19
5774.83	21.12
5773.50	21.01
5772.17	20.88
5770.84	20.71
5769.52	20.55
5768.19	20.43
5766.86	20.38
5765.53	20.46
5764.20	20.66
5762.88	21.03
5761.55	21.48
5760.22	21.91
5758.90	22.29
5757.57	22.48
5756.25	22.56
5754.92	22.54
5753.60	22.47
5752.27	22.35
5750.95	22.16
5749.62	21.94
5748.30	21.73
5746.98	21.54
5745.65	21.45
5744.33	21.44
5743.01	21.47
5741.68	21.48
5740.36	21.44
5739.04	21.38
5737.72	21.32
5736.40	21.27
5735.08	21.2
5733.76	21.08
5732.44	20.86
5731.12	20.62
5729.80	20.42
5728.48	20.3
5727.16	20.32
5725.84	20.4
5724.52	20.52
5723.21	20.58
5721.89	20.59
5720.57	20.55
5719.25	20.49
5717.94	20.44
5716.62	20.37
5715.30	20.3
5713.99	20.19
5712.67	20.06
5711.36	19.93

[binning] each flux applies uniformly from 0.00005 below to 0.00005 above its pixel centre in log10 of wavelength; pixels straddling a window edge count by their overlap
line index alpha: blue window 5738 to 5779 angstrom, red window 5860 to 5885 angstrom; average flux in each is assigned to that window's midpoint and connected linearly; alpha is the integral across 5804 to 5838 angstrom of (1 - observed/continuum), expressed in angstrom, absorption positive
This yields -4.4 angstrom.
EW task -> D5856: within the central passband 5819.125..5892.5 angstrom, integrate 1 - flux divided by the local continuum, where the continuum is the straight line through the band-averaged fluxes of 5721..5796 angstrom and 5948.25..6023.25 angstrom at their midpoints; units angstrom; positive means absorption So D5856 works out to 6.2 angstrom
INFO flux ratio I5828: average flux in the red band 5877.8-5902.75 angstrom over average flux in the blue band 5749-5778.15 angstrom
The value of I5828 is 0.5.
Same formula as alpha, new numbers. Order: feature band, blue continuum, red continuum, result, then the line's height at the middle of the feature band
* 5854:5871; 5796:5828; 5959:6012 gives 1.7 angstrom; 21.8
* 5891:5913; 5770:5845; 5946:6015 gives 9.5 angstrom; 21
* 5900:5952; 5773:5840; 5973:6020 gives 8.2 angstrom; 21.2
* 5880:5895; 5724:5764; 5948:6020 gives 6.9 angstrom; 20.8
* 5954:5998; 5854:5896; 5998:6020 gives -0.2 angstrom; 19.9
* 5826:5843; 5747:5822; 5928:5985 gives -0.6 angstrom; 21.1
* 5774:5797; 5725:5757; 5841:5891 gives -1.1 angstrom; 20.3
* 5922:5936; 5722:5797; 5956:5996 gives 1.1 angstrom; 20.2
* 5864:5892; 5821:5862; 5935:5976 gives 7.0 angstrom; 20.8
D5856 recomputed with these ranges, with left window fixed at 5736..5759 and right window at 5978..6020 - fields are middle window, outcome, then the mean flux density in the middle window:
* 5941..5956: 0.87 angstrom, 19.9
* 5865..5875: 1.26 angstrom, 18.7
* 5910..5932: 3.57 angstrom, 17.8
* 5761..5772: 0.54 angstrom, 20.7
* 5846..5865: 0.81 angstrom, 20.6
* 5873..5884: 2.39 angstrom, 16.7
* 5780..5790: 0.38 angstrom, 20.9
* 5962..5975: 1.07 angstrom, 19.4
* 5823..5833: -0.12 angstrom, 21.8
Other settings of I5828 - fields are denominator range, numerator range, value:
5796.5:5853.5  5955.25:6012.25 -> 0.92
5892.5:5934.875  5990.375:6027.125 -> 1.40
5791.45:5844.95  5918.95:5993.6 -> 0.88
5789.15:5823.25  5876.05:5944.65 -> 0.69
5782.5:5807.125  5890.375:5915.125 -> 0.56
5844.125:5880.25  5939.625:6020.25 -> 1.03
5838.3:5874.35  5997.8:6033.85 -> 1.06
